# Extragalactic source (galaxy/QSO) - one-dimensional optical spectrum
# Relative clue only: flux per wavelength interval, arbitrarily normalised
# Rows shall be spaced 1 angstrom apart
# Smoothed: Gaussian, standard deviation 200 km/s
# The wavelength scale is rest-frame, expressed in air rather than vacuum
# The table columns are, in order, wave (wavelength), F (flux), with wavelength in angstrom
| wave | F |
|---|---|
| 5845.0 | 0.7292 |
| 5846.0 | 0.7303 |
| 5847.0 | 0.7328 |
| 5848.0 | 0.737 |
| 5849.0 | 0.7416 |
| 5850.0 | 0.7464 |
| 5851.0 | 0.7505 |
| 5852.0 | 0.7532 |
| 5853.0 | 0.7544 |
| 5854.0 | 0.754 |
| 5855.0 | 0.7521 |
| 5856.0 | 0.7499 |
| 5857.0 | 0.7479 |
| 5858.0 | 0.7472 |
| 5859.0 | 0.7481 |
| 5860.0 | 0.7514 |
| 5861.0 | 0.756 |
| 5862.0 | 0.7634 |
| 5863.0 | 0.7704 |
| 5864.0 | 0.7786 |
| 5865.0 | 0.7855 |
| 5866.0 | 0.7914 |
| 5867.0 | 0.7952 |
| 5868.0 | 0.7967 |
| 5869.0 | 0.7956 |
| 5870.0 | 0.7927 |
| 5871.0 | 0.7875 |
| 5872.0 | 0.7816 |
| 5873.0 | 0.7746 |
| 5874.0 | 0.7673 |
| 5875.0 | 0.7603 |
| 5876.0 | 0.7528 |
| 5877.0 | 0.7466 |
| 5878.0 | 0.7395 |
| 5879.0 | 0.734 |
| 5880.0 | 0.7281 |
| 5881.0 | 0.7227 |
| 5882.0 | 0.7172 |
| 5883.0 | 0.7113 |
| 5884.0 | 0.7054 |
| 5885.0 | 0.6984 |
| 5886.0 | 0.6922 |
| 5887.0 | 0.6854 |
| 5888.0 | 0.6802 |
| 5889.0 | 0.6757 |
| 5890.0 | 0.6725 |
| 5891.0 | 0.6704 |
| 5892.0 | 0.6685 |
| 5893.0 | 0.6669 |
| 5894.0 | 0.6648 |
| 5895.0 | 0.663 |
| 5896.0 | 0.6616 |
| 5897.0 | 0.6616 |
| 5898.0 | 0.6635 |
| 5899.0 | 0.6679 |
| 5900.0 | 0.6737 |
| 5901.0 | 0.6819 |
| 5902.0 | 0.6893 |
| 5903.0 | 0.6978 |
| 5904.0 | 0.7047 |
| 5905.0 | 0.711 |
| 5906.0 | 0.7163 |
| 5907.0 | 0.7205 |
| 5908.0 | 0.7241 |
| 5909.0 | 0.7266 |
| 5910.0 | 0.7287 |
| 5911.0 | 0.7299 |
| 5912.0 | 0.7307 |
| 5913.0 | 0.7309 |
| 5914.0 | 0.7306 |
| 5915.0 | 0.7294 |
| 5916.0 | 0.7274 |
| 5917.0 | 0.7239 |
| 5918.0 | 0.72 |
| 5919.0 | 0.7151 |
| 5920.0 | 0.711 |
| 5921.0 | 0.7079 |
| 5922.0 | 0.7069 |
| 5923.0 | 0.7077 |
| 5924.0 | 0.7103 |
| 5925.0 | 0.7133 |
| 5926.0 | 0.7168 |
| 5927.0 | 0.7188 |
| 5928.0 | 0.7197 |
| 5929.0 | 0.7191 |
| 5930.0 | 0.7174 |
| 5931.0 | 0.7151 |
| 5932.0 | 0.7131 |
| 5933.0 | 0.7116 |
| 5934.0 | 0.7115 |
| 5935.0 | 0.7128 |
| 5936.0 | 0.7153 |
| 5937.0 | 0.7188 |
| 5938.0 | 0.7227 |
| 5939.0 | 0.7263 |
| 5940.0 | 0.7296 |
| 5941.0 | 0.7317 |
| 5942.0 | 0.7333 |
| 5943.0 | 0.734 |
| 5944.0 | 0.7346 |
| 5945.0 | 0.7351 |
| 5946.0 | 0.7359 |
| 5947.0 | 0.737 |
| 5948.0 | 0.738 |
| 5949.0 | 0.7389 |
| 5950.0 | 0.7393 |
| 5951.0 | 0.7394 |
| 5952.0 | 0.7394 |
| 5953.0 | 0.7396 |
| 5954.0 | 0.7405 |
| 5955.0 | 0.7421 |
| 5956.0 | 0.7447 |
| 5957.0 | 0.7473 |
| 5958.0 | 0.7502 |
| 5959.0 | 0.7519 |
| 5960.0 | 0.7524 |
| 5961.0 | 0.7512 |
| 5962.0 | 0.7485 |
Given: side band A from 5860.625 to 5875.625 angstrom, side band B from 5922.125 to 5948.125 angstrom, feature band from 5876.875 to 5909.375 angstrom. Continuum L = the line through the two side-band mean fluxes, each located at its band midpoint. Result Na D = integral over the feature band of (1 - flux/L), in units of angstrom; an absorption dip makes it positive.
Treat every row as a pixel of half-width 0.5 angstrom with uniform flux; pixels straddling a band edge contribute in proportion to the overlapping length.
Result 2.7 angstrom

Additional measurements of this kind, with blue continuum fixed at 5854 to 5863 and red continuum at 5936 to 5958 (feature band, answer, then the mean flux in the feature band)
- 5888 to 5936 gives 2.53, 0.703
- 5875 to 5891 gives 0.80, 0.711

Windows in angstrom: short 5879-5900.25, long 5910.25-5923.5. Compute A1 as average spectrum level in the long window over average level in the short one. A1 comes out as 1.05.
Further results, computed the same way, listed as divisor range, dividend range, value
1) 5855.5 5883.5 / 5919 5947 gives 0.95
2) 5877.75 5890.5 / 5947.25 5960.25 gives 1.06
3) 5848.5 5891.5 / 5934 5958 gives 0.99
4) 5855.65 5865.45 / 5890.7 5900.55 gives 0.88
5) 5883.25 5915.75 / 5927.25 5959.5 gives 1.05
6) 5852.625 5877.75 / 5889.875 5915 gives 0.91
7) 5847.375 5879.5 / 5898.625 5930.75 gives 0.94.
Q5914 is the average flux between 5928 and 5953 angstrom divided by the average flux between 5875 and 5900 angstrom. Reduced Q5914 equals 1.0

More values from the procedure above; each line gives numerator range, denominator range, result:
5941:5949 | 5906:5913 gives 1.01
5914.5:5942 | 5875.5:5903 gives 1.04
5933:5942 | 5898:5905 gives 1.05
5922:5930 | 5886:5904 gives 1.06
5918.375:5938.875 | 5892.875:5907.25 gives 1.05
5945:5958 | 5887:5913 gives 1.07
